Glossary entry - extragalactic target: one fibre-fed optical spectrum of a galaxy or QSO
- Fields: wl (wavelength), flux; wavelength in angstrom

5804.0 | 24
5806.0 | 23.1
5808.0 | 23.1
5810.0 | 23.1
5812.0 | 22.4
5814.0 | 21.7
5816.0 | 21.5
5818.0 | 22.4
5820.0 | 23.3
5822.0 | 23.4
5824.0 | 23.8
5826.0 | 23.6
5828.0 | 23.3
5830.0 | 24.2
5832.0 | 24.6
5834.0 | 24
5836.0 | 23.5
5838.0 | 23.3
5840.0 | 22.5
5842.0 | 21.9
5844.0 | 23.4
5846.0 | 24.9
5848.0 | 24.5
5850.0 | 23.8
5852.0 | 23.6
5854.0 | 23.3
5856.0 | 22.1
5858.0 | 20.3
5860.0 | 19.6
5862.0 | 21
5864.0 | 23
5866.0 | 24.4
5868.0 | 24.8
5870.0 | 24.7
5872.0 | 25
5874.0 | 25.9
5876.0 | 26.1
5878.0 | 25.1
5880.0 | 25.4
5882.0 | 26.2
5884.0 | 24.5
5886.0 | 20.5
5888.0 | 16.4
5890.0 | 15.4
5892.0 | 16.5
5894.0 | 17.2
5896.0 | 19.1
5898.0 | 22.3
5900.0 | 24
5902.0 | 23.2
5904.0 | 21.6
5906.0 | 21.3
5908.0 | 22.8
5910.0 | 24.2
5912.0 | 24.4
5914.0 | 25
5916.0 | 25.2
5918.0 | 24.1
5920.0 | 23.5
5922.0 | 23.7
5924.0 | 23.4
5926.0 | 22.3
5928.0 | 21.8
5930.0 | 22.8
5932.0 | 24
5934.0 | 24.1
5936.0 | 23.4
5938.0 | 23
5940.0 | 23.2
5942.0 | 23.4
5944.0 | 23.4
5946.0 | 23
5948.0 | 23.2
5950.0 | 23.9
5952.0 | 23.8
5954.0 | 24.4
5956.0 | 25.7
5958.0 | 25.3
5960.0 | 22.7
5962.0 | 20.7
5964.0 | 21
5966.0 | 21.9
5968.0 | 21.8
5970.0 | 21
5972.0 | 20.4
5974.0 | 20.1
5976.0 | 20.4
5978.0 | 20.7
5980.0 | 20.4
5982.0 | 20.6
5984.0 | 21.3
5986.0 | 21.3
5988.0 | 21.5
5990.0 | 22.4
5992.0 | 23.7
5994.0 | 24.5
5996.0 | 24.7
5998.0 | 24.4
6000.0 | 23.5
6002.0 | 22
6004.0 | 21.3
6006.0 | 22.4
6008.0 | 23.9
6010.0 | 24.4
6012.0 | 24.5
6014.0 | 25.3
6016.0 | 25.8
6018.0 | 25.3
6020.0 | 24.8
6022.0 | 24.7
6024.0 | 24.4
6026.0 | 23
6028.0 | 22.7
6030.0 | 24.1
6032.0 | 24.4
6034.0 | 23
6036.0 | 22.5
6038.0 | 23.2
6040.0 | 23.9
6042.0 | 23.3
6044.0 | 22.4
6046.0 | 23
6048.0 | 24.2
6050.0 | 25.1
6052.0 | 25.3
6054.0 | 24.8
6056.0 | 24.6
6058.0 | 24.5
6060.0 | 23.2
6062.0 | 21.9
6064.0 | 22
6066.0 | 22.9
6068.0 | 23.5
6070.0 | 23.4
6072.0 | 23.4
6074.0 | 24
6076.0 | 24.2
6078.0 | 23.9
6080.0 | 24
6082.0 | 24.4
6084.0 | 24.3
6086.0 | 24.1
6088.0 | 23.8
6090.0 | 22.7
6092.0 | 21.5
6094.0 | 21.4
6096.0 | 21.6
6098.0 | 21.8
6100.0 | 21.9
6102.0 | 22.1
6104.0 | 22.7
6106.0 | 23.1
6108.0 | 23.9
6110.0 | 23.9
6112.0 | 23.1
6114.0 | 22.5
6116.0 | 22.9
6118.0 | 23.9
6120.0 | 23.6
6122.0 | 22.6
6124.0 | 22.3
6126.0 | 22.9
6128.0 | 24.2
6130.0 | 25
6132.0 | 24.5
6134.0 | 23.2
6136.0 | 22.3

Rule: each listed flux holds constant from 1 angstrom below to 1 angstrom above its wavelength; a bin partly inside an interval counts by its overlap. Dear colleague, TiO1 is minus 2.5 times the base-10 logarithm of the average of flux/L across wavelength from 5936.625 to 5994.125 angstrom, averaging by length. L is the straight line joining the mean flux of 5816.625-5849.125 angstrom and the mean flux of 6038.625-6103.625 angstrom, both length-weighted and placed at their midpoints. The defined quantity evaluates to 0.051 mag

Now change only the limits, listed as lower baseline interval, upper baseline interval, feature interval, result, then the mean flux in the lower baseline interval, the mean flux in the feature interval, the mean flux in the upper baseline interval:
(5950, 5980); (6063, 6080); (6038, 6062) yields -0.03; 22.1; 23.9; 23.4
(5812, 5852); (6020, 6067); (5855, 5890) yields 0.02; 23.3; 23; 23.6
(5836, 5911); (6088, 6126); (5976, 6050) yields -0.03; 22.5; 23.2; 22.7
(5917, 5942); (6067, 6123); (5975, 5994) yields 0.08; 23.3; 21.5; 23.2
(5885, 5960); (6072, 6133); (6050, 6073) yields -0.03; 22.6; 23.7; 23.2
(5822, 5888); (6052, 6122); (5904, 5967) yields 0.00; 23.5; 23.3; 23.2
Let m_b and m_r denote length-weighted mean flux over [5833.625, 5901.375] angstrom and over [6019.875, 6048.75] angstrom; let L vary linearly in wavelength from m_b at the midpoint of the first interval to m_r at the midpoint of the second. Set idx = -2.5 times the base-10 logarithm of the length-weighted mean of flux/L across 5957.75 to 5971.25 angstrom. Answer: 0.06 mag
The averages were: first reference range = 22.6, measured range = 21.8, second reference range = 23.5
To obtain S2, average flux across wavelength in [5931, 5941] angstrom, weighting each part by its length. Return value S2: 23.5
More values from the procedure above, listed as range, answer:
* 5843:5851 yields 24.1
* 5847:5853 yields 24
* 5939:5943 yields 23.3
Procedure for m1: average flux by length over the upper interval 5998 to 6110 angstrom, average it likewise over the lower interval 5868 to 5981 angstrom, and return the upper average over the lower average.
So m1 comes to 1.0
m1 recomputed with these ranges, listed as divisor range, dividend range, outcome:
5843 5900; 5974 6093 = 1.04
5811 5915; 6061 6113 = 1.01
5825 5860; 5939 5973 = 0.98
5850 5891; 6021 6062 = 1.04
